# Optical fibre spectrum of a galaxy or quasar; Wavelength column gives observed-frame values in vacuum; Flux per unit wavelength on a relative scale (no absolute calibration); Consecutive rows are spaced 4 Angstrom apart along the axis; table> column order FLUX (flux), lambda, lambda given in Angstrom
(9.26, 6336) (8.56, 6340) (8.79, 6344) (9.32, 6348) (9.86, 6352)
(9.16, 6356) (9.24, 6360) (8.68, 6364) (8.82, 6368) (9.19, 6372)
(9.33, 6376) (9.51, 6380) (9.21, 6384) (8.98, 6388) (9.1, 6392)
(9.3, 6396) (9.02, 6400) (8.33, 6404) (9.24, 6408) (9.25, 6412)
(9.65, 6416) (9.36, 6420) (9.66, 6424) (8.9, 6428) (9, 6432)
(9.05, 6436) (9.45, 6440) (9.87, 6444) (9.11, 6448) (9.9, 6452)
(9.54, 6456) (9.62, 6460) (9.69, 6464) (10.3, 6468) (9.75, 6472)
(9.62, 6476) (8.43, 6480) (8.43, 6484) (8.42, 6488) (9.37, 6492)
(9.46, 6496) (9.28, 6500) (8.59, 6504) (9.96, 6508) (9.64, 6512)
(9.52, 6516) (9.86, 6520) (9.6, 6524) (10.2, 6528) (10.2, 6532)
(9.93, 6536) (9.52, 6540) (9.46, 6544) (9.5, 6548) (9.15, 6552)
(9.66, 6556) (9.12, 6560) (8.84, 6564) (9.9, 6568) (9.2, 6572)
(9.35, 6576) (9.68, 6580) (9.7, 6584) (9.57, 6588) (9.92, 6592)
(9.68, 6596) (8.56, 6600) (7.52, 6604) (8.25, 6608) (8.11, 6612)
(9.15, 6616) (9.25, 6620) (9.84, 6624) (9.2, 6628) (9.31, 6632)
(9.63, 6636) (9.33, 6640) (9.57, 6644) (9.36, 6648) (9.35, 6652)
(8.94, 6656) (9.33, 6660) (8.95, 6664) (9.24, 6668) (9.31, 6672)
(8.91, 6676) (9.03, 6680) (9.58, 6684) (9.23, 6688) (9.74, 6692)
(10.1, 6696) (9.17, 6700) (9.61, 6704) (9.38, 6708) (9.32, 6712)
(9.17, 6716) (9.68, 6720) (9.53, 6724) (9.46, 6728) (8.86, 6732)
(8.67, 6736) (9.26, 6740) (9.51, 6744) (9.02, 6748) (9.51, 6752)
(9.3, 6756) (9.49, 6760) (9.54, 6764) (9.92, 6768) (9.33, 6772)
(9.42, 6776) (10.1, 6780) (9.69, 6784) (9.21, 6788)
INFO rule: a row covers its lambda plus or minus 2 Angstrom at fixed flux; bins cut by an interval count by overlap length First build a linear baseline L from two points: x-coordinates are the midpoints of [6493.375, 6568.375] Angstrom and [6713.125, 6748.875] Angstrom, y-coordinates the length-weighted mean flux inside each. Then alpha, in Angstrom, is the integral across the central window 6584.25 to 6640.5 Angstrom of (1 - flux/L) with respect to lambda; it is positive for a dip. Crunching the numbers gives 1.9 Angstrom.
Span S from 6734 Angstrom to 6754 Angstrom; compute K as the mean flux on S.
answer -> 9.19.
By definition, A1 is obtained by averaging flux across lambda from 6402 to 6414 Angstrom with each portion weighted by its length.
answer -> 8.94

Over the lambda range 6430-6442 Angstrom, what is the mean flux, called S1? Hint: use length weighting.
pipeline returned 9.17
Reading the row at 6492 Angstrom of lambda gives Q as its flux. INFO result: 9.37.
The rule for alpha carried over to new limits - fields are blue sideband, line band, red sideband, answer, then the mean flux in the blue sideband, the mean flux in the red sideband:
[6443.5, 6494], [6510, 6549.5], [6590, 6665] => -2.0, 9.37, 9.12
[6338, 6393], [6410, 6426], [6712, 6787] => -0.6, 9.13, 9.41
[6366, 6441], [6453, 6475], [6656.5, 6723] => -1.4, 9.17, 9.35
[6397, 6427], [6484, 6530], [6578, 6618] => -1.5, 9.21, 9.01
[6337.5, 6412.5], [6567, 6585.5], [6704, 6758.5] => -0.7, 9.1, 9.3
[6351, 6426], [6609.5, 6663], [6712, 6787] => 0.6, 9.2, 9.41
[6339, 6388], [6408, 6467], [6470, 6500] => -2.2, 9.14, 9.08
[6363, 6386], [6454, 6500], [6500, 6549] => 0.8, 9.14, 9.65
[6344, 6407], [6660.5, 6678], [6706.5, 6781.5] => 0.4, 9.13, 9.39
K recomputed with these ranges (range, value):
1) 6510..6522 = 9.67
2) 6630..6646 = 9.46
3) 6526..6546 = 9.86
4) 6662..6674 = 9.17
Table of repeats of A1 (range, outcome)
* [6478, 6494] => 8.66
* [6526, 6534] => 10.2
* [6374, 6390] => 9.26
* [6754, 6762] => 9.39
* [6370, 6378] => 9.26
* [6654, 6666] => 9.07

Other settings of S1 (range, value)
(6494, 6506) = 9.11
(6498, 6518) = 9.4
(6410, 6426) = 9.48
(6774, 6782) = 9.76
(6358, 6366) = 8.96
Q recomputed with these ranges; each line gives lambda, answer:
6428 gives 8.9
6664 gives 8.95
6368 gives 8.82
